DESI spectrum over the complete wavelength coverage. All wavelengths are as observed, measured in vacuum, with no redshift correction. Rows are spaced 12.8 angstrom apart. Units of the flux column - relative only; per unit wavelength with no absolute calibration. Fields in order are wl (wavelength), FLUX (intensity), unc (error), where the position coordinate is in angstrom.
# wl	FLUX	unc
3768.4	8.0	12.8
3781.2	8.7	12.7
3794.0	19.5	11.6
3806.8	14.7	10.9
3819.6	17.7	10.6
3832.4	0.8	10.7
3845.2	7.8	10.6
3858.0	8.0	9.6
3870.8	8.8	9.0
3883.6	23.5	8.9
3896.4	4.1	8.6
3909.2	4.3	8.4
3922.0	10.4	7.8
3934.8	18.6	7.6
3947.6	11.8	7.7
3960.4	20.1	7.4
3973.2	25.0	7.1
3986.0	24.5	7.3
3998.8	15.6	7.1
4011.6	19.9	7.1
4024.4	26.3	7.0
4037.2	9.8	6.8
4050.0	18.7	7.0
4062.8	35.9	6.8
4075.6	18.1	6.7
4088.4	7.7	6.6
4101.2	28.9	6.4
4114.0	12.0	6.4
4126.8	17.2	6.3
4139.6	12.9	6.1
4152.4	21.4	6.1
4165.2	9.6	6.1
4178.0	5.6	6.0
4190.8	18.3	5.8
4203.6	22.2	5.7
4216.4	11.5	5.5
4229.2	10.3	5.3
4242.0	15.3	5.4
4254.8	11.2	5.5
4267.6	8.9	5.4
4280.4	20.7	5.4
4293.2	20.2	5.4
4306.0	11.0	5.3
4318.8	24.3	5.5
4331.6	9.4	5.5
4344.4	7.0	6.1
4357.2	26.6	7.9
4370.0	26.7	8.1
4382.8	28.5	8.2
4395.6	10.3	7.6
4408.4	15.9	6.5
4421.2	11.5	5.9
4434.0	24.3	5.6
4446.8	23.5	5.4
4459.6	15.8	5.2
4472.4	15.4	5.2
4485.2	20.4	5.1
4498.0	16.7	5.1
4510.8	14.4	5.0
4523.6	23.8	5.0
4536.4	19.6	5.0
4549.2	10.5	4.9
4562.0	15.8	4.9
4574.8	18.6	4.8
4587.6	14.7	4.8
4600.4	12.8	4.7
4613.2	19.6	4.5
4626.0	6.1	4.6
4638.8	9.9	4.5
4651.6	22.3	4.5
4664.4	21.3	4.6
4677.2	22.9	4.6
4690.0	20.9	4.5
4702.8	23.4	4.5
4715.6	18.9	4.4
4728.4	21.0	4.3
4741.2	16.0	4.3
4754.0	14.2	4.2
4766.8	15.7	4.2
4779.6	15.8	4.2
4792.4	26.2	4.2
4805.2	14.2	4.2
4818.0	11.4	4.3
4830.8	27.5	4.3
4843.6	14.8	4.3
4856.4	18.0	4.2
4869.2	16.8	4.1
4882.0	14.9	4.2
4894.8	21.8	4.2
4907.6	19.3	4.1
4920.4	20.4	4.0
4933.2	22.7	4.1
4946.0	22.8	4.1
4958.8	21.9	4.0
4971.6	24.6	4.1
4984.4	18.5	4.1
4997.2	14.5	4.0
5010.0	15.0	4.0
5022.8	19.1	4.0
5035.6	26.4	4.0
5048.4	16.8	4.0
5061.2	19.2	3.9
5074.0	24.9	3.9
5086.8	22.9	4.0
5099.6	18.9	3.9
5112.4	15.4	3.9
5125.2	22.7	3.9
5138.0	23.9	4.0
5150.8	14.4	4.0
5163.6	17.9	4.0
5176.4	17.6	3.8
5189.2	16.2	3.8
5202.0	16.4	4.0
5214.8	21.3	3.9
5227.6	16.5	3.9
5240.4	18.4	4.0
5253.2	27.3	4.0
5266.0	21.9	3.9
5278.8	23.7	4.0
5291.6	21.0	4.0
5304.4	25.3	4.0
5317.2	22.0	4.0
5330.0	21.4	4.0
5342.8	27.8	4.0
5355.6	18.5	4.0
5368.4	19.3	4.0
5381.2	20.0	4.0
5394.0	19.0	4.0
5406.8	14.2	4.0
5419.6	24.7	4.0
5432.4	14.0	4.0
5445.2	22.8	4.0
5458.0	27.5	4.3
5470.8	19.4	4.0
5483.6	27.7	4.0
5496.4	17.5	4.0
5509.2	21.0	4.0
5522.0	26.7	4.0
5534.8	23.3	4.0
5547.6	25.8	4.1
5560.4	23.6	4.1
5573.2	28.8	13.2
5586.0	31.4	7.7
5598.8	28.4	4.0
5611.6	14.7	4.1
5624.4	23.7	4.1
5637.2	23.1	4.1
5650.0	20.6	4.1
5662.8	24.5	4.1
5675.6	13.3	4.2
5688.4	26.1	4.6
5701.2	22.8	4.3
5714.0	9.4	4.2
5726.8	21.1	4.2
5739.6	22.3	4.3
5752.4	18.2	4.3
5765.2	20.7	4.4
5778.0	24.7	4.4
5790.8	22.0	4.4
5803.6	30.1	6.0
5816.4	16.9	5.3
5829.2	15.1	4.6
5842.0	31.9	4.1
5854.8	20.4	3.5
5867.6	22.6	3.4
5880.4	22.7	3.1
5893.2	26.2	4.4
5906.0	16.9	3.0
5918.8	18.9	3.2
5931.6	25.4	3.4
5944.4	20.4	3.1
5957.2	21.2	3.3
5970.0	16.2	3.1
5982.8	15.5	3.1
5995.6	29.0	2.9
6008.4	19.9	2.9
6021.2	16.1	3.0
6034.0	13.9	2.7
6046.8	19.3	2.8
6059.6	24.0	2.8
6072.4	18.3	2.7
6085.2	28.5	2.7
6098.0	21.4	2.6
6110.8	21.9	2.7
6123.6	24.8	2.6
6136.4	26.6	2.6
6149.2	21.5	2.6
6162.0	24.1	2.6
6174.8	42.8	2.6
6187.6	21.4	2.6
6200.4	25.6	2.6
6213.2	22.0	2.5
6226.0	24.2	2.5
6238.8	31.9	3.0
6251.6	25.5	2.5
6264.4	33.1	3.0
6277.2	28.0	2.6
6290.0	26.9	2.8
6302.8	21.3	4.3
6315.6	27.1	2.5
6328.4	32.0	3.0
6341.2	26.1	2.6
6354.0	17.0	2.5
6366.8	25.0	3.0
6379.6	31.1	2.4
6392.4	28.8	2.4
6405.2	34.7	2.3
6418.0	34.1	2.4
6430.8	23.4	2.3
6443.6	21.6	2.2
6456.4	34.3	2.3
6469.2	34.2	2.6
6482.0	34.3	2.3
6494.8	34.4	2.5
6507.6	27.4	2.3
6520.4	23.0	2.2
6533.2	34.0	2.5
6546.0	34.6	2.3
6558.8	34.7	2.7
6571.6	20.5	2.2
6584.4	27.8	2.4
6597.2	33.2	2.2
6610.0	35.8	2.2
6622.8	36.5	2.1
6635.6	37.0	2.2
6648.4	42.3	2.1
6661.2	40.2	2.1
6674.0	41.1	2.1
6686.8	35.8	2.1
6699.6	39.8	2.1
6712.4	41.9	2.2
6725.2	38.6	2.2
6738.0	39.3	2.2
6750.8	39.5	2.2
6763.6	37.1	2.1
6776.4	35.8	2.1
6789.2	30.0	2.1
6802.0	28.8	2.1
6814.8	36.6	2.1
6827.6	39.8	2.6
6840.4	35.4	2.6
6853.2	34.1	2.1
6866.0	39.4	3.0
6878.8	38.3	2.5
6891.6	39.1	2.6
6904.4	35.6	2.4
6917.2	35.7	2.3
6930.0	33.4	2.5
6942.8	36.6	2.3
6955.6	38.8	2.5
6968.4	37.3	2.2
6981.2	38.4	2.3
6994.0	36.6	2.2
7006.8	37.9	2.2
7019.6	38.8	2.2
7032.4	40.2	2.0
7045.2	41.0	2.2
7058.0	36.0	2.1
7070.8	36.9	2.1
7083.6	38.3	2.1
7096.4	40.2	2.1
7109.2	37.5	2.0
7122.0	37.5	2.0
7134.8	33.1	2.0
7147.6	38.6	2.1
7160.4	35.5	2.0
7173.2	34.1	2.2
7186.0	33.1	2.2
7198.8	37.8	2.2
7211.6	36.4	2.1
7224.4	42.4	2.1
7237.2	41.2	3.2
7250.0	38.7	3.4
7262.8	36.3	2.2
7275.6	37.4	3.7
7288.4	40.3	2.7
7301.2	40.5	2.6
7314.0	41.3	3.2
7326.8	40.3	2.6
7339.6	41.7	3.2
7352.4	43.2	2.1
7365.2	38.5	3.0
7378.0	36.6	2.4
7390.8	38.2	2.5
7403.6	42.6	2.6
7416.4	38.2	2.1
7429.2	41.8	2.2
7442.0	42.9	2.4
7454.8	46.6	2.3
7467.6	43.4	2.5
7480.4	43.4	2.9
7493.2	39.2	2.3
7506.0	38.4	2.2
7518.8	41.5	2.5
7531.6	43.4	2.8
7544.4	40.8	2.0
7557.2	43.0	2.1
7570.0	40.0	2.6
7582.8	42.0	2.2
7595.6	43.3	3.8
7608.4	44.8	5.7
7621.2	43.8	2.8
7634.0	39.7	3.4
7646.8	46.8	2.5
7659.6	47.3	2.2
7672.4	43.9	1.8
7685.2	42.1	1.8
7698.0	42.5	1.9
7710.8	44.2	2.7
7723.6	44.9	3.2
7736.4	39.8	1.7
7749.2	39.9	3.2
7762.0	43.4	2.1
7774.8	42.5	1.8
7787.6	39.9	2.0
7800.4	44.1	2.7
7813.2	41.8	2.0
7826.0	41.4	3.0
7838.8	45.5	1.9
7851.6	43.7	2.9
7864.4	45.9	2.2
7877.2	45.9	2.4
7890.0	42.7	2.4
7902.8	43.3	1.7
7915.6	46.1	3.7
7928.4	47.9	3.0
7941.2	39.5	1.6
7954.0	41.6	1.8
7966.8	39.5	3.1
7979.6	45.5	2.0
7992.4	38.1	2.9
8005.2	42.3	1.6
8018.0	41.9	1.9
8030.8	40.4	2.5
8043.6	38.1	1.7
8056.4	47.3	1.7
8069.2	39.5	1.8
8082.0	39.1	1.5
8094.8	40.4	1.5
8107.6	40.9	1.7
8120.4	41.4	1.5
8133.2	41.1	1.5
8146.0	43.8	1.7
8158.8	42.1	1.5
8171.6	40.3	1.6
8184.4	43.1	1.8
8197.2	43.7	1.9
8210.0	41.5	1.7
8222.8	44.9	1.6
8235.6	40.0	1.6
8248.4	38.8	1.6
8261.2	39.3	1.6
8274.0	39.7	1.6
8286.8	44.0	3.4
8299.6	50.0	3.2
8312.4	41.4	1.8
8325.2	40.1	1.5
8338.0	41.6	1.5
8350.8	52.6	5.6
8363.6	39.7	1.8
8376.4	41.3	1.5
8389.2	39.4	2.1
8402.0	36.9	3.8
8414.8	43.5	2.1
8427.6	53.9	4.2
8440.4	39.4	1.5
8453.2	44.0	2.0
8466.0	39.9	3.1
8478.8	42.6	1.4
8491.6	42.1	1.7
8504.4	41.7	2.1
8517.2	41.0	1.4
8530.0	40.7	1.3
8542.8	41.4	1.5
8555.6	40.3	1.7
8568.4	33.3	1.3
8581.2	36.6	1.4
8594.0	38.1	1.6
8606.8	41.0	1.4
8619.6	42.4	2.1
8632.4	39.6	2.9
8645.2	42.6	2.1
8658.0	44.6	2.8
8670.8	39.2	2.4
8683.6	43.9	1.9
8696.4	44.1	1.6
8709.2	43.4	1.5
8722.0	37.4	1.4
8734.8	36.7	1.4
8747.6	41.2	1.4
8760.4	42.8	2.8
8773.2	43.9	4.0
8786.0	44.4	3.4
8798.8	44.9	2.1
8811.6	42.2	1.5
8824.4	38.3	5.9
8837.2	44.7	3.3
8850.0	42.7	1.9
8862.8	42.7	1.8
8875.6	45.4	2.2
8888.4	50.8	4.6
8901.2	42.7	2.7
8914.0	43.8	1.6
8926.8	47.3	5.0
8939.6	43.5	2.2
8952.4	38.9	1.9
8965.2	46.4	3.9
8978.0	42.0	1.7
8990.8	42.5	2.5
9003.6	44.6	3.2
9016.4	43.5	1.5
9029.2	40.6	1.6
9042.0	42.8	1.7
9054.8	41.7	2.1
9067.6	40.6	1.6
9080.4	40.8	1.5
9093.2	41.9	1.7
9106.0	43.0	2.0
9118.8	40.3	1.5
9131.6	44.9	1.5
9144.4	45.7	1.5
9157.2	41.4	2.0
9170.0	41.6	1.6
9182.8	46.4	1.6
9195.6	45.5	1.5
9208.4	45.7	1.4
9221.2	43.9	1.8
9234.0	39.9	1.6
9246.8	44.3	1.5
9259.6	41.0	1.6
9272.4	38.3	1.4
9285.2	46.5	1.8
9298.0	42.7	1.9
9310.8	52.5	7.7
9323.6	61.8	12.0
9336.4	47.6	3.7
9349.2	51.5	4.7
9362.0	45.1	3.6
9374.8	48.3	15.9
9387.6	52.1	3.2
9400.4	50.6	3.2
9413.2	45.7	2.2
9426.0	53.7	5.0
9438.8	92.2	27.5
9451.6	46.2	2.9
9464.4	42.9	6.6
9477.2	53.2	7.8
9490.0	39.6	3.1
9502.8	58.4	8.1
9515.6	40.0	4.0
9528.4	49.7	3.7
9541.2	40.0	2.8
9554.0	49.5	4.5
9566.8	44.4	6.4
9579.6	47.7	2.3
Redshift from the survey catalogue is 0.66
